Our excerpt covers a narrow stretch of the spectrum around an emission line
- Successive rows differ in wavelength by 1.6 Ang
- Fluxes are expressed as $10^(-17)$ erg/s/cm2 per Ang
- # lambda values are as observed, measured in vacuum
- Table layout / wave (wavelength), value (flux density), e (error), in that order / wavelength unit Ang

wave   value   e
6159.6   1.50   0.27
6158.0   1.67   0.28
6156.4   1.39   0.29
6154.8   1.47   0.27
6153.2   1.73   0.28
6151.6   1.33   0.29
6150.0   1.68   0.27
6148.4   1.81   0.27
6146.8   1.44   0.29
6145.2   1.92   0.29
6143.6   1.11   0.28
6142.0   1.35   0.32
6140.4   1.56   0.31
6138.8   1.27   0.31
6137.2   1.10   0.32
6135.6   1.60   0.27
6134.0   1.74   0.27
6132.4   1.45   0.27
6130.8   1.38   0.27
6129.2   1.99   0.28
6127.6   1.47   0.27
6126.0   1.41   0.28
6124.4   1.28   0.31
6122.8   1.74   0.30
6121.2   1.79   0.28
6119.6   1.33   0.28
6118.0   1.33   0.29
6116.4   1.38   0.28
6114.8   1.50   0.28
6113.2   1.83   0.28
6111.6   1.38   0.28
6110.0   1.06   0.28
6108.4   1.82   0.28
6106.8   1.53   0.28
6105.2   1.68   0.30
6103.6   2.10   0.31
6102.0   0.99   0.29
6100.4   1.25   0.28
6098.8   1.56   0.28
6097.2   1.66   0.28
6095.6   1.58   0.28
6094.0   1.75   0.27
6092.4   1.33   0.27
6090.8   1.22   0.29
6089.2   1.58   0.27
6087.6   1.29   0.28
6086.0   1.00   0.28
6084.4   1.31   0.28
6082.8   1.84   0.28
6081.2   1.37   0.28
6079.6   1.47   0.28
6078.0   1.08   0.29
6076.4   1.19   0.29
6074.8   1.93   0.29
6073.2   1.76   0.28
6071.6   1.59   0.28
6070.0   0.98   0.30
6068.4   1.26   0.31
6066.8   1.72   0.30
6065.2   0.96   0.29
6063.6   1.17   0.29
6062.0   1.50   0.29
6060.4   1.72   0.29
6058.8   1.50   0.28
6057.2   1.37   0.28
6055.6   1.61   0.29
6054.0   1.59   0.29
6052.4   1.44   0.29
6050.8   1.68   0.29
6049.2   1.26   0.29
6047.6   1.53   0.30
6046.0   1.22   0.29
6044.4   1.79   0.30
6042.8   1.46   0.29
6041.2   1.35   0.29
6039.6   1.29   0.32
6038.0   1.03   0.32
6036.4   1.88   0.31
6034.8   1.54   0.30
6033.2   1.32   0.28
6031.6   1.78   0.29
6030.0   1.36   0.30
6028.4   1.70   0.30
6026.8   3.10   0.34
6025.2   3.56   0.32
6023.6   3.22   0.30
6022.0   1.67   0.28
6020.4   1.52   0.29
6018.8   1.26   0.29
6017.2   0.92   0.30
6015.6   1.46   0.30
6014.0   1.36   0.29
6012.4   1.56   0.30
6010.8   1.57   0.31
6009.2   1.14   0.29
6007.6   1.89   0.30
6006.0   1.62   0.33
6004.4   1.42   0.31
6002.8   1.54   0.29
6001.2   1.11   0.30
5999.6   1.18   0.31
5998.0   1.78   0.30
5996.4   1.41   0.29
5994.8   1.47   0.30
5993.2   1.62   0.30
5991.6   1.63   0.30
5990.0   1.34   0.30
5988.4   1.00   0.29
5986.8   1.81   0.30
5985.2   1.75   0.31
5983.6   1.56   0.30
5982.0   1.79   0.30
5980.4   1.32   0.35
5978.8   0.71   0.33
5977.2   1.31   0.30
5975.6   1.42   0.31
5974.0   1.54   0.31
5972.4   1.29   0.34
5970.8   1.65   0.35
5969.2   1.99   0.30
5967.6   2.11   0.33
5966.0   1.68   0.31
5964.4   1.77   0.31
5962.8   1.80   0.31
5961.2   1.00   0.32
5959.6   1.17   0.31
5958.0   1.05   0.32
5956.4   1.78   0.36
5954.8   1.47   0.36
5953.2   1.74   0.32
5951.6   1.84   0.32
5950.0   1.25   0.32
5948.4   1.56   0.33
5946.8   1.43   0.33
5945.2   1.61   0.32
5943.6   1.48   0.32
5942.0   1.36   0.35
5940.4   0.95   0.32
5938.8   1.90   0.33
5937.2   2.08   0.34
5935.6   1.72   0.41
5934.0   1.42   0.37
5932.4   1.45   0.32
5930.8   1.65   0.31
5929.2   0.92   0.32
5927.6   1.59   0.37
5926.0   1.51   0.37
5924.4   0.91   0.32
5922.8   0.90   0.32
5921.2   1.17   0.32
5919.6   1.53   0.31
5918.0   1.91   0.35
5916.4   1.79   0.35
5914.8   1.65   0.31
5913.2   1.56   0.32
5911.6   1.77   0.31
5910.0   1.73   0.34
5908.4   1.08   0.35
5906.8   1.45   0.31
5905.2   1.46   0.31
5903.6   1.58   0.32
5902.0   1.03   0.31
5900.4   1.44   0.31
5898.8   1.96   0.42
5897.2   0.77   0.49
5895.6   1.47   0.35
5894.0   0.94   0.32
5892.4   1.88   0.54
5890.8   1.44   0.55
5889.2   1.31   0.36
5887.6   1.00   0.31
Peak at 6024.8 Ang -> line [O III] 5007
